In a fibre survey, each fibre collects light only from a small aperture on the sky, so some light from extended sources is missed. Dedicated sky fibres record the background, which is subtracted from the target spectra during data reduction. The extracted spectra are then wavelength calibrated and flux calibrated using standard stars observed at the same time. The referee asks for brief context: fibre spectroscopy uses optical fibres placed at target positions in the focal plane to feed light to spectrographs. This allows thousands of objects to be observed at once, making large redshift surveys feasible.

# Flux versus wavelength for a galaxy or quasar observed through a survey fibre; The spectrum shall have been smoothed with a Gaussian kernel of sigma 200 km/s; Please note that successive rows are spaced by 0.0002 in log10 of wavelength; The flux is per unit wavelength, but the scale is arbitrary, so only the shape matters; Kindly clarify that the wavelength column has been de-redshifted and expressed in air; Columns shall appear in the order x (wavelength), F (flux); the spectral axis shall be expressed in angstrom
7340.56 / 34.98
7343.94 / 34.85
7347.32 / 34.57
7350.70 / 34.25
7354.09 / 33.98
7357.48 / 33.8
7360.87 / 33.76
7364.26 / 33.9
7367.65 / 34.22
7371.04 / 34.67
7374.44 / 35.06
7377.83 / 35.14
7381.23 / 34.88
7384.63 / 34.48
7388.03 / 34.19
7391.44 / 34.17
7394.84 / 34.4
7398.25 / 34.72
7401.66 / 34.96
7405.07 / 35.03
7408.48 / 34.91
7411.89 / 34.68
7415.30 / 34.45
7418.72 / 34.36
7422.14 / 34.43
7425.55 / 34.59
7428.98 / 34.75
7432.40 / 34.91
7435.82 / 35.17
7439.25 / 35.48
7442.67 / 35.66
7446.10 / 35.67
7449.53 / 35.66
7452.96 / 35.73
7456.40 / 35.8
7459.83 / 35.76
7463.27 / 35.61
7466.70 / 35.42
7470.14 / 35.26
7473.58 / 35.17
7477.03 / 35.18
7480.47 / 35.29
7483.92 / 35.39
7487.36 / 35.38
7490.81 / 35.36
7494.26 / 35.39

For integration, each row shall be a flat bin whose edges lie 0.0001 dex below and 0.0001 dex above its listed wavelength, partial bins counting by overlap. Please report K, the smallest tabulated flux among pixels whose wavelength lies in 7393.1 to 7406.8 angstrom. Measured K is 34.4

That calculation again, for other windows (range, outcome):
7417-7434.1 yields 34.36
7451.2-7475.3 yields 35.17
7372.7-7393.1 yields 34.17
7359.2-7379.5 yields 33.76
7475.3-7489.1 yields 35.18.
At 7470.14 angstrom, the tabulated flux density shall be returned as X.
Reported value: 35.26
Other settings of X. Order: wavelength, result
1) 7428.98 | 34.75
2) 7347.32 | 34.57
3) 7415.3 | 34.45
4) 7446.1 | 35.67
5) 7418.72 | 34.36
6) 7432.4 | 34.91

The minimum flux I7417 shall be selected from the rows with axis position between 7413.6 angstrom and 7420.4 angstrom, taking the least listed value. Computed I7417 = 34.36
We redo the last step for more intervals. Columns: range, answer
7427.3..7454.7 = 34.75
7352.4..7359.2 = 33.8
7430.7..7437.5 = 34.91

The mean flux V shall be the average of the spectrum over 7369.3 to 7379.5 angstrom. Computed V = 35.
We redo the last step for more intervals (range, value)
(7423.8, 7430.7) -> 34.7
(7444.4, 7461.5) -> 35.7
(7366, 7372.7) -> 34.5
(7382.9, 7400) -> 34.4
